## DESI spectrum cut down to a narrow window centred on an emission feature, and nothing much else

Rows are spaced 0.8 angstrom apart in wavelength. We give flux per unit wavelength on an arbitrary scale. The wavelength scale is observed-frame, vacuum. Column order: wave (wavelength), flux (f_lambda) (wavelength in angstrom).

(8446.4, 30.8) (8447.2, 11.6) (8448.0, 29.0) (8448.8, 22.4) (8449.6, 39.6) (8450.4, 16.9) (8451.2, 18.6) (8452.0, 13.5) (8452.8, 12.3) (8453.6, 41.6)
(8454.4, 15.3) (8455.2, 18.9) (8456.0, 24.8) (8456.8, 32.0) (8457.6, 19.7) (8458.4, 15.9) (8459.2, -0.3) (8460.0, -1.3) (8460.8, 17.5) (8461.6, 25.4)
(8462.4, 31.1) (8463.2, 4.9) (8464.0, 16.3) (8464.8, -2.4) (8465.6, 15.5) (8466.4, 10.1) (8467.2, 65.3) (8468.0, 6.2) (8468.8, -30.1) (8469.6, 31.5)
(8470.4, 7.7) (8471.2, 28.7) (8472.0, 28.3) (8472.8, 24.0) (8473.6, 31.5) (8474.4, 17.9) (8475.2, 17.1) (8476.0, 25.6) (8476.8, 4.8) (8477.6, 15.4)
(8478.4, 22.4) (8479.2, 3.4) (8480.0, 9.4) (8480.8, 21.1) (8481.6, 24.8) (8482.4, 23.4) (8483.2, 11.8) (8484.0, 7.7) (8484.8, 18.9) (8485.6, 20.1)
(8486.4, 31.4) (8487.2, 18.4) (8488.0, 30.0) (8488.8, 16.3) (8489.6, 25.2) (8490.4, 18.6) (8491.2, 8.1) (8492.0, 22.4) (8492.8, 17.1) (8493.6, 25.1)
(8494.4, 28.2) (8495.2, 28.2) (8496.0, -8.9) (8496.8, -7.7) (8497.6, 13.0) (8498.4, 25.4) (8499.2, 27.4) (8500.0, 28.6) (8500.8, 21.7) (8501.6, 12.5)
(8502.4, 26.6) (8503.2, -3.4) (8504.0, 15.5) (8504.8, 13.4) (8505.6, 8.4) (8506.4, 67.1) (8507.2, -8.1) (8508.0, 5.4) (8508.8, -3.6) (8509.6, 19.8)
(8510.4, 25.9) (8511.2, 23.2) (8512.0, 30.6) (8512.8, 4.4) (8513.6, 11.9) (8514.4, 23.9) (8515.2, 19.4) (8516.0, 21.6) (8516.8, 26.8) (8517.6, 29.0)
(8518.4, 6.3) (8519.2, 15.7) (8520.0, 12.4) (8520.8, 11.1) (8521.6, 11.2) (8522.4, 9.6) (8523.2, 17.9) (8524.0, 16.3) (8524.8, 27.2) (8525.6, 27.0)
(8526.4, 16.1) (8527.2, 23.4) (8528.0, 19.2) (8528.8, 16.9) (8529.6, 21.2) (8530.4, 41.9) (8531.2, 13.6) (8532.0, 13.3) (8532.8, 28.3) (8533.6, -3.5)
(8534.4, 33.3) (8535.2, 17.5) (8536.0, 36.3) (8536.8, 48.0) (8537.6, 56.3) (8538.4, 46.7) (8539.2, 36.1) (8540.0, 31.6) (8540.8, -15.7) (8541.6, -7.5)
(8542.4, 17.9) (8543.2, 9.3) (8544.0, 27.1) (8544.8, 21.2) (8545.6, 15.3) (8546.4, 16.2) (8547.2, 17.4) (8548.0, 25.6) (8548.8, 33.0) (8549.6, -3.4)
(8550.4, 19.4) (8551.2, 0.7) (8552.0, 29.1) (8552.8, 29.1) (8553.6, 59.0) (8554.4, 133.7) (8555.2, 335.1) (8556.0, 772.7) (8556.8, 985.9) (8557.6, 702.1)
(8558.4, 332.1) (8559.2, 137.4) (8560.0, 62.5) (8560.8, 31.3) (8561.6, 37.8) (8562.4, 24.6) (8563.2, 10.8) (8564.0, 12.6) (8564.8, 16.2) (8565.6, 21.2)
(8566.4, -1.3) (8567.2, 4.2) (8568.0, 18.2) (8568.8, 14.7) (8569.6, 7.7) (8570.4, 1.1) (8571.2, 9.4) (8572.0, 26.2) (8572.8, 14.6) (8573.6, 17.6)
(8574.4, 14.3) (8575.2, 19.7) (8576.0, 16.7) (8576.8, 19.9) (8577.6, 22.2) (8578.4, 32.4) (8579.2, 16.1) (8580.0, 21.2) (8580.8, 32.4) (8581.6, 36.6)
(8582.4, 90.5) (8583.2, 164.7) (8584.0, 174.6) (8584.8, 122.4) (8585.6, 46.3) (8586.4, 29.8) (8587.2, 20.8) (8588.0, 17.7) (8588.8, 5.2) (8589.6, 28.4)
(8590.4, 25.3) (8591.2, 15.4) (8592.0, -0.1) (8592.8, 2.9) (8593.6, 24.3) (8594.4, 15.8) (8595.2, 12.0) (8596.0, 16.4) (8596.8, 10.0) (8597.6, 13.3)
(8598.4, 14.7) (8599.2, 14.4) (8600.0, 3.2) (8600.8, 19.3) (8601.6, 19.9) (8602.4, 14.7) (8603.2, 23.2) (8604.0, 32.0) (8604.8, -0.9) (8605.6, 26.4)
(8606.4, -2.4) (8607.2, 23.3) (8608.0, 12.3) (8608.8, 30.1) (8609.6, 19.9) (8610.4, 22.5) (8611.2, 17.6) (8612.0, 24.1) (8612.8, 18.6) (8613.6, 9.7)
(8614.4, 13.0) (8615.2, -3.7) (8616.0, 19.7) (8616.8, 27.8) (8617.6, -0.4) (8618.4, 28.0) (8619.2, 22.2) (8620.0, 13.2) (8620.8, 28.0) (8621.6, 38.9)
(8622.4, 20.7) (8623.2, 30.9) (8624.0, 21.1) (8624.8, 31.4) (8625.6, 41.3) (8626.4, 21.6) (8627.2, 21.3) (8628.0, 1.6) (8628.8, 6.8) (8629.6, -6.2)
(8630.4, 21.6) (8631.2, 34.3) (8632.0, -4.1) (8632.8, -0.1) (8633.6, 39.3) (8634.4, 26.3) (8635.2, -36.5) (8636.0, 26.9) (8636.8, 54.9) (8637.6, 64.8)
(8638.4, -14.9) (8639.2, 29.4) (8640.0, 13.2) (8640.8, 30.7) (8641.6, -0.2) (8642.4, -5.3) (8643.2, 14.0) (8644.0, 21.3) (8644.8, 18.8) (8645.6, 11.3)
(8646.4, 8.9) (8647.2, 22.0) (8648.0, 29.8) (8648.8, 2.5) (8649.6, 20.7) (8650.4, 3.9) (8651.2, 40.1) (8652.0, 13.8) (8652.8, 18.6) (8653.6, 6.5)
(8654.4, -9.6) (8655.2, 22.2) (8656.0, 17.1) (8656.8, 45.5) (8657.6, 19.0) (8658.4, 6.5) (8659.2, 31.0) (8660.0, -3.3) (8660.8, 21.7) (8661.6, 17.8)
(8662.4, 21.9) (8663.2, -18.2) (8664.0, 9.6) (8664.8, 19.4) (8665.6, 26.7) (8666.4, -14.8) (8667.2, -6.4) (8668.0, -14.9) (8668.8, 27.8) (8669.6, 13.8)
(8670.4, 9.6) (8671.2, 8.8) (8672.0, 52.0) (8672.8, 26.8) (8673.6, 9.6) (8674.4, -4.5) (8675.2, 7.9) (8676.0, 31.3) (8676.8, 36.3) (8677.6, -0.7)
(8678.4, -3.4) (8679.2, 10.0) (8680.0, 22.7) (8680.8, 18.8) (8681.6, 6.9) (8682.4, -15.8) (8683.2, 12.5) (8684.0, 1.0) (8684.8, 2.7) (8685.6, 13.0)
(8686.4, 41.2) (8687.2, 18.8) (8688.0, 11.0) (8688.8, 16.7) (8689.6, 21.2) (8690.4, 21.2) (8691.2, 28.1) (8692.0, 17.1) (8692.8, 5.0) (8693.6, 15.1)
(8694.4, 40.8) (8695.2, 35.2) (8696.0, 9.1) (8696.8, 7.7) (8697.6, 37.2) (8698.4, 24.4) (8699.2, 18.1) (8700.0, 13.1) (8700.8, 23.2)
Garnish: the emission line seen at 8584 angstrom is [N II] 6583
